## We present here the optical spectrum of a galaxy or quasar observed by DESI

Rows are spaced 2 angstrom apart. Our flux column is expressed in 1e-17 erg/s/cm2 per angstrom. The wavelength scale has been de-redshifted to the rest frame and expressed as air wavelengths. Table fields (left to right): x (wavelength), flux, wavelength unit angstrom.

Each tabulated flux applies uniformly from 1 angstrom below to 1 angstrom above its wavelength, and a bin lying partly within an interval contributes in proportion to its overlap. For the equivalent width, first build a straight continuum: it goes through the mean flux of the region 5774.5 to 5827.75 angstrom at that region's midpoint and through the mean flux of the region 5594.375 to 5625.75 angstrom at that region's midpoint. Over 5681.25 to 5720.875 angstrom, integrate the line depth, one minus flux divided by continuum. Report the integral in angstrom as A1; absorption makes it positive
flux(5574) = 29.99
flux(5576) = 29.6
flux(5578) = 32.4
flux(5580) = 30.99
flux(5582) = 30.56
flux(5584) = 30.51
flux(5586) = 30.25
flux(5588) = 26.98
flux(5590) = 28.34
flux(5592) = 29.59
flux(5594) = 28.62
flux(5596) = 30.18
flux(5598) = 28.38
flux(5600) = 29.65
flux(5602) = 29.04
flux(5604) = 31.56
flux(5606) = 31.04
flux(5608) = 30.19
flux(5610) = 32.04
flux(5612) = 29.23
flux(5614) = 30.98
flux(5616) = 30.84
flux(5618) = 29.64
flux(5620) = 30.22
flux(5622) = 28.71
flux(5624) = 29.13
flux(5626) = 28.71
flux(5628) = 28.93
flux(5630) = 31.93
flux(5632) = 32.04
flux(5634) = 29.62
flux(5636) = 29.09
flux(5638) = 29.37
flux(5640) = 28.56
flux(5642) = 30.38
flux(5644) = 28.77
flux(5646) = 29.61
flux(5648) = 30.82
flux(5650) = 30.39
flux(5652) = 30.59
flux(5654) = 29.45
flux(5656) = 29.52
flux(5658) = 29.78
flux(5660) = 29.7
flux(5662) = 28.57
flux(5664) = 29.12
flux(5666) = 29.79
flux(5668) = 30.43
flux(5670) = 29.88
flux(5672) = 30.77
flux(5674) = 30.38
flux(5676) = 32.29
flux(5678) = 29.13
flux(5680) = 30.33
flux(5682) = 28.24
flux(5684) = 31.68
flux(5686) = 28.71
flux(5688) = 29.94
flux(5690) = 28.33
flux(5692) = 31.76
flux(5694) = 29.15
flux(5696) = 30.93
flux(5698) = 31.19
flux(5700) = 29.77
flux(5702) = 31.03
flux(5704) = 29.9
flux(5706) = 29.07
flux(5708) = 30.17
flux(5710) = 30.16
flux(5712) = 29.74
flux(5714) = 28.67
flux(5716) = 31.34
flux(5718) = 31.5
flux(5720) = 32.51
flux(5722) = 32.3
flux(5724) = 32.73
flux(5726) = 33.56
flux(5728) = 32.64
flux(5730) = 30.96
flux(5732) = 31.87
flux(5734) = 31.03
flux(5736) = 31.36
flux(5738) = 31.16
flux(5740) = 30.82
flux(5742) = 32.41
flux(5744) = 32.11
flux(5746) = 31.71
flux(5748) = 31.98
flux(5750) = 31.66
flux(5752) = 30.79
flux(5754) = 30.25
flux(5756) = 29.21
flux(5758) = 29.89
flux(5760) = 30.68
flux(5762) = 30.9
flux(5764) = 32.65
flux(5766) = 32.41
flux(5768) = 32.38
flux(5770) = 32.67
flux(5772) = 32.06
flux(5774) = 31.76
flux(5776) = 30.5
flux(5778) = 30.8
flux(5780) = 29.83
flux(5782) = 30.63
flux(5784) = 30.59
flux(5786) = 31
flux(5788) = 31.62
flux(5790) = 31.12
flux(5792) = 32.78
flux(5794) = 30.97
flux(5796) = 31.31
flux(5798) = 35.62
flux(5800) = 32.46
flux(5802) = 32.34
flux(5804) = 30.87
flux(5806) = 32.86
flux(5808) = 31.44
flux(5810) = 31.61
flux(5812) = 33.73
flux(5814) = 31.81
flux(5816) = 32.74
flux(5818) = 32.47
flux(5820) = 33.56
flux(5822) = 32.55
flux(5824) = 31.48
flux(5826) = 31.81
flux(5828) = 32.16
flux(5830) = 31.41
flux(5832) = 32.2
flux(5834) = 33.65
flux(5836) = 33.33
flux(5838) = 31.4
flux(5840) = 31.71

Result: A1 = 0.89 angstrom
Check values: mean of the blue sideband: 30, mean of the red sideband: 31.9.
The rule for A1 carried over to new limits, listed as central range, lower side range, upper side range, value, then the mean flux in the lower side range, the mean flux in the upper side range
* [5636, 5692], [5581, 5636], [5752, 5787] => 0.9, 29.9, 31.1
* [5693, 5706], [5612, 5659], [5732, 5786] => 0.1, 29.9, 31.2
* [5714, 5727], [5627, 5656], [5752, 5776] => -0.5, 30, 31.3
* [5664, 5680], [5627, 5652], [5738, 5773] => 0.0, 30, 31.4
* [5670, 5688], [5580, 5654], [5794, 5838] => 0.3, 29.9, 32.4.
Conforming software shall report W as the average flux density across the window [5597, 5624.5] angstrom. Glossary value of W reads 30.1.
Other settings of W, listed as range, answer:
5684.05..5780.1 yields 31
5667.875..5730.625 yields 30.6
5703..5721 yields 30.3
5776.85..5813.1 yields 31.7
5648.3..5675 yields 29.9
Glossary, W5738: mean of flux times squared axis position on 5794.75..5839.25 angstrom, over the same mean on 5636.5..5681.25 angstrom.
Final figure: 1.15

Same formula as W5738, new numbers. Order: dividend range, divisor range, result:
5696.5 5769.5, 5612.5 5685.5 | 1.07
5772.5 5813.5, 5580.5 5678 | 1.12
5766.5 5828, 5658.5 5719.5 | 1.10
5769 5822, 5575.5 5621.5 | 1.14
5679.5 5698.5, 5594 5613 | 1.03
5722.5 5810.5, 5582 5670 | 1.11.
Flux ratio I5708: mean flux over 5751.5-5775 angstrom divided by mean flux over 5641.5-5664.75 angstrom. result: 1.05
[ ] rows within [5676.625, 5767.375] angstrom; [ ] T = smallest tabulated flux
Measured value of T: 28.24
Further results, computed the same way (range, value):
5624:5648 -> 28.56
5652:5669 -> 28.57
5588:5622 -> 26.98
